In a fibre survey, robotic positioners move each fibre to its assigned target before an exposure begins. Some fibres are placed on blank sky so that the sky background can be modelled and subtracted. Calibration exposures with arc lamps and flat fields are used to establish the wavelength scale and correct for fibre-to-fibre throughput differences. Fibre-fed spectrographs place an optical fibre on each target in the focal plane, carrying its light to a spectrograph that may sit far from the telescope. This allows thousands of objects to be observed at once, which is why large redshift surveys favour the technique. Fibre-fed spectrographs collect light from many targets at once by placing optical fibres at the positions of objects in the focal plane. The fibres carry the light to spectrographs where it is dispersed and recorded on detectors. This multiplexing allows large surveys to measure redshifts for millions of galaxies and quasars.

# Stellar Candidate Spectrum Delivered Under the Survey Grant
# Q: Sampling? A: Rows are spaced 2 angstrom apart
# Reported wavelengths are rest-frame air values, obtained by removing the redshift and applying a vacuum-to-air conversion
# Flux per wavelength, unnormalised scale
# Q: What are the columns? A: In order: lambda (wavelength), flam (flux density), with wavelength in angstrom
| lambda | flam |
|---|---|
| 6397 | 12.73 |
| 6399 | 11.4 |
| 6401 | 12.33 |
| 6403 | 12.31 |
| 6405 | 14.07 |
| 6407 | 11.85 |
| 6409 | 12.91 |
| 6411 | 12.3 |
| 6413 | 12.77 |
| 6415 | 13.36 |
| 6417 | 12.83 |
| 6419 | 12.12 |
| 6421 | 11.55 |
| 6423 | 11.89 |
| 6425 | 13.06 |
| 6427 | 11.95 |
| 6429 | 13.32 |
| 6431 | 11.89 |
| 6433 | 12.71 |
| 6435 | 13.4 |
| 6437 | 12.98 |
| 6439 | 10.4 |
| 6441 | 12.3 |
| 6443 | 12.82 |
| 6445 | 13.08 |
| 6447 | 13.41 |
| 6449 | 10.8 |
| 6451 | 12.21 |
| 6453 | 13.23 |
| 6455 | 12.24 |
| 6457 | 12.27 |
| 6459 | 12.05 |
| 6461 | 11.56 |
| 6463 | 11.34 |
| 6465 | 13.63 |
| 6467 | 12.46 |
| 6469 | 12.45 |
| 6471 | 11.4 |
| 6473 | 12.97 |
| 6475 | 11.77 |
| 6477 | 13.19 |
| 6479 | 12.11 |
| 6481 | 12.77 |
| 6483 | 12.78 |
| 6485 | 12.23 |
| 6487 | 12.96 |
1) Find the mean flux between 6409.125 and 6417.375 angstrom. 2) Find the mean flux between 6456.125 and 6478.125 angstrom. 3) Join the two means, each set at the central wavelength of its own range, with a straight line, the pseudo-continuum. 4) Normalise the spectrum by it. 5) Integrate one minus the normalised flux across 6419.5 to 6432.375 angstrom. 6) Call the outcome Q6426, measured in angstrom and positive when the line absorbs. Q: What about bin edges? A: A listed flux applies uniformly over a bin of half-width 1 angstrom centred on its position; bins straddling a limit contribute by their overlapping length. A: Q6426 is 0.4 angstrom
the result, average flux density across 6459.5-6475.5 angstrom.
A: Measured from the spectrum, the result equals 12.2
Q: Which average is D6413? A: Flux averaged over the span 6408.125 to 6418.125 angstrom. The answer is 12.8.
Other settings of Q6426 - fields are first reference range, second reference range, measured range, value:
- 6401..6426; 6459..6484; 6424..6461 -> 0.1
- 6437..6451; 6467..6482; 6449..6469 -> 0.0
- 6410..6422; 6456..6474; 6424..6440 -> -0.1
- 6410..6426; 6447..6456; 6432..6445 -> -0.1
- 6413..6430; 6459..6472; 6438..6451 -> 0.2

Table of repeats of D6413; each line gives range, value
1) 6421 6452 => 12.4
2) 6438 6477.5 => 12.3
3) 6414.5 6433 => 12.4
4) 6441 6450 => 12.5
